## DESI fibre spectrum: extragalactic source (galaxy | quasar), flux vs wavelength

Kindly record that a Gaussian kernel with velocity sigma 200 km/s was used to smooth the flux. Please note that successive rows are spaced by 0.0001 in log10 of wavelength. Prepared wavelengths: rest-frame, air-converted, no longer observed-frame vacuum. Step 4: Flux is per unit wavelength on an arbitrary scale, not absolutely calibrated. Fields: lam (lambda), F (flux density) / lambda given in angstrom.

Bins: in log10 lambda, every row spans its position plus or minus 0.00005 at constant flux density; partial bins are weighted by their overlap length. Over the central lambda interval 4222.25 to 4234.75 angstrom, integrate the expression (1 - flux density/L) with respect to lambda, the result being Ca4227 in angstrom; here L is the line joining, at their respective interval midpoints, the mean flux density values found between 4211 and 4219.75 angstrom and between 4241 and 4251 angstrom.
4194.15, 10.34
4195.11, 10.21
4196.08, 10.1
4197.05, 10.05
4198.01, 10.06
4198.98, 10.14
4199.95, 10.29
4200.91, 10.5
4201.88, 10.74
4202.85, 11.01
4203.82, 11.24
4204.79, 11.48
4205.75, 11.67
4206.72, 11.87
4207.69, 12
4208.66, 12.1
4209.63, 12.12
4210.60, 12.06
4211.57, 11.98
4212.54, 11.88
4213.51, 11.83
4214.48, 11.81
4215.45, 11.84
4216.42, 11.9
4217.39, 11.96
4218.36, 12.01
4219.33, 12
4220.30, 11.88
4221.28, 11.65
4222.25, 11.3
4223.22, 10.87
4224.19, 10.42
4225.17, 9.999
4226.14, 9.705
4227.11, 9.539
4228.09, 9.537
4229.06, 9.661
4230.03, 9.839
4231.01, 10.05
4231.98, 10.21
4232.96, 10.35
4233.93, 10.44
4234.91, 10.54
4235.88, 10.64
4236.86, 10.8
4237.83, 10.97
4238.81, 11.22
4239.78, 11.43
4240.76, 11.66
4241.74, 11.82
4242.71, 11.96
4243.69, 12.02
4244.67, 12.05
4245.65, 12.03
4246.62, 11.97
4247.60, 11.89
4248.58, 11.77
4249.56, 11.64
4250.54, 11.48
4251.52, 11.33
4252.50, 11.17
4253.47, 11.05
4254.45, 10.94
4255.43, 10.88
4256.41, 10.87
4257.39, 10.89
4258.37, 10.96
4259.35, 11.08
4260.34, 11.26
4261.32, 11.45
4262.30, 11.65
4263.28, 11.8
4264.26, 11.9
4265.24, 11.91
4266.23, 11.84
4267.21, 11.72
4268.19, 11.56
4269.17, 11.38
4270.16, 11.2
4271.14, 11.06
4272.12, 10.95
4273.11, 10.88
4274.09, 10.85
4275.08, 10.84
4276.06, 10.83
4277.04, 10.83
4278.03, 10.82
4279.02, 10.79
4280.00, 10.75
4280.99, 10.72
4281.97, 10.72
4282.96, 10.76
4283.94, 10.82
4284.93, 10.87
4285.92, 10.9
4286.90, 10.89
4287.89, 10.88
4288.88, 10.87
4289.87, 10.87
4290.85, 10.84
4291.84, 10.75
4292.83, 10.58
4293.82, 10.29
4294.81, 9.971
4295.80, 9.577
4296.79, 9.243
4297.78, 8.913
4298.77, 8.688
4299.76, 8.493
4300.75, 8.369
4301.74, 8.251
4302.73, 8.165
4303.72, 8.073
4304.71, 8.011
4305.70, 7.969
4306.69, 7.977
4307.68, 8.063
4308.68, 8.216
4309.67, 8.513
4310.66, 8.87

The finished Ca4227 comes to 1.87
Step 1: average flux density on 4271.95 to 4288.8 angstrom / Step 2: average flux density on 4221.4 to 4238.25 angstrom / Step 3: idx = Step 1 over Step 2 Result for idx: 1.05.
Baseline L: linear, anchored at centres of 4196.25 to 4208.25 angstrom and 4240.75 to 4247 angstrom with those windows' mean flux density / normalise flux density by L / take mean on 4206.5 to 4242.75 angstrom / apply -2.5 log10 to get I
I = 0.03 mag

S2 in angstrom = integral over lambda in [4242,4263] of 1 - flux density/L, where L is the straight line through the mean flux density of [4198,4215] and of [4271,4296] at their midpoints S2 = -0.8 angstrom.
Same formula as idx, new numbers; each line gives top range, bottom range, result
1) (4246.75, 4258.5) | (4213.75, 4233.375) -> 1.04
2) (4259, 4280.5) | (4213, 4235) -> 1.04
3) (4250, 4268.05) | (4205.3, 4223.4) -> 0.96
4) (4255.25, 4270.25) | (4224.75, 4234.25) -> 1.15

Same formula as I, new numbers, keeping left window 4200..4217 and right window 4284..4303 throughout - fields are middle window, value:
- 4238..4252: -0.08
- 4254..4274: -0.08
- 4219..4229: 0.07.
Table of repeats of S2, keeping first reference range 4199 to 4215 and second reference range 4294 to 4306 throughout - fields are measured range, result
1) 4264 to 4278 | -2.4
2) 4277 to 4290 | -2.3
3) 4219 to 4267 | -3.4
